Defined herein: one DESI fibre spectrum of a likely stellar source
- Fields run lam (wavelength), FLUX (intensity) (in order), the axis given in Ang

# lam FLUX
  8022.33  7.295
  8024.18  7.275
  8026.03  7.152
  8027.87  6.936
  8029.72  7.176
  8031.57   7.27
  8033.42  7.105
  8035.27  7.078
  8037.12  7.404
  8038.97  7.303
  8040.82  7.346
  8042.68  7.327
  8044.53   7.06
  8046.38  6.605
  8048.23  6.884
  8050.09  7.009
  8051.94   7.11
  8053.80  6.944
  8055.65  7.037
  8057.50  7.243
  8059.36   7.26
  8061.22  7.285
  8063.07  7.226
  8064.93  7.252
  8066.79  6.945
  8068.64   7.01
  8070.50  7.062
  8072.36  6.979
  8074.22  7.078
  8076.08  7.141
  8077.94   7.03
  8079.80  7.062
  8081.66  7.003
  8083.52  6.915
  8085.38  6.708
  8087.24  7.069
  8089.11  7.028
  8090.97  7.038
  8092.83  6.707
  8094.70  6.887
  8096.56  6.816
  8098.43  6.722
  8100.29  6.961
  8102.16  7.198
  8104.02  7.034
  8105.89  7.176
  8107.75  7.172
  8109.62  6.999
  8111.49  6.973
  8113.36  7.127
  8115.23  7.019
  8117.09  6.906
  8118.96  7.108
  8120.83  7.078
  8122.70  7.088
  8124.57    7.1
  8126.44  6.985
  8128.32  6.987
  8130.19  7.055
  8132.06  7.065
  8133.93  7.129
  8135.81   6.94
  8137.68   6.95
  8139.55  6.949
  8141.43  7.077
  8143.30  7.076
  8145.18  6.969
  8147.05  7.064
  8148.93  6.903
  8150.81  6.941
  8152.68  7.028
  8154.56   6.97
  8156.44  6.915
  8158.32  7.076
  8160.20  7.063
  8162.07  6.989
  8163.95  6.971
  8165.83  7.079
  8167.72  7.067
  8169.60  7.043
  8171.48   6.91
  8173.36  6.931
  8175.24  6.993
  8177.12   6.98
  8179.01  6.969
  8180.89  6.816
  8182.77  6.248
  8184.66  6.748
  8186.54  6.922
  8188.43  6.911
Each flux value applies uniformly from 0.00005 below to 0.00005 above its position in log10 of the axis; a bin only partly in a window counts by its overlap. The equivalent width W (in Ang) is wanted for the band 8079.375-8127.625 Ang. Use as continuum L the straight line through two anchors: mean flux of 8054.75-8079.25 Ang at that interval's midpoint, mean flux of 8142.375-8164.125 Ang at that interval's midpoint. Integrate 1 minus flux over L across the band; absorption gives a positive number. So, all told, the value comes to 0.5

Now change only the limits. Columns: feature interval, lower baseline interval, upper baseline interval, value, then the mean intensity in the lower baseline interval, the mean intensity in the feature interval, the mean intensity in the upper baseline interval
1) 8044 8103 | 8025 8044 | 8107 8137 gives 1.0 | 7.21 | 7.01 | 7.04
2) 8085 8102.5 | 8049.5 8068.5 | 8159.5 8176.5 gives 0.4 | 7.13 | 6.91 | 7.01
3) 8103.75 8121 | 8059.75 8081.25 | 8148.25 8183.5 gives -0.1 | 7.1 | 7.06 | 6.95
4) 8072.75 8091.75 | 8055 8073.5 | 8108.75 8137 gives 0.3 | 7.13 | 7.01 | 7.04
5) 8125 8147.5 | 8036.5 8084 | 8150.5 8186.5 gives -0.1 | 7.1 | 7.02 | 6.93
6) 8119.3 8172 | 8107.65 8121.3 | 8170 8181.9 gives -0.2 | 7.04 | 7.02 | 6.94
